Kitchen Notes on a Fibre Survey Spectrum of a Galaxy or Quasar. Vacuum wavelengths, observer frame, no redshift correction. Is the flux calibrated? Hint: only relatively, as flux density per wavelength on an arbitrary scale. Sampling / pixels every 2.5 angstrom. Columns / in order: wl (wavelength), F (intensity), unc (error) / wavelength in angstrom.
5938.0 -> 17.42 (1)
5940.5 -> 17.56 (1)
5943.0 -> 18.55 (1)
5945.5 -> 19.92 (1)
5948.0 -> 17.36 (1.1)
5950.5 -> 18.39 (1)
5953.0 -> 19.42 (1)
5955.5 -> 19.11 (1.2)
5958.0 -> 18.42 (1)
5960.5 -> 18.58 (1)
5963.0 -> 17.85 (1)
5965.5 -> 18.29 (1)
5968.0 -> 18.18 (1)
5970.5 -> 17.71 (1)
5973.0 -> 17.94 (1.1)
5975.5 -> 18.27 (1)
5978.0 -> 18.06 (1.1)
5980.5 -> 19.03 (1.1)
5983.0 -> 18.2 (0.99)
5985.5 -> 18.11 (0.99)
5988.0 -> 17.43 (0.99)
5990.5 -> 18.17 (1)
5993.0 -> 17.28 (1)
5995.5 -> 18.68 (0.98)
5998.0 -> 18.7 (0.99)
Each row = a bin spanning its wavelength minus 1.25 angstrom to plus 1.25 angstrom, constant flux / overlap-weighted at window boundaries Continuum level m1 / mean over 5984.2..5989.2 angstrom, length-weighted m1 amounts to 17.8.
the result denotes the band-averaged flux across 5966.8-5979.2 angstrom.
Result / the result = 18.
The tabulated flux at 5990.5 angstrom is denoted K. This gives 18.17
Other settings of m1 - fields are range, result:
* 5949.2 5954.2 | 18.9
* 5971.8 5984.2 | 18.3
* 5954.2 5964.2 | 18.5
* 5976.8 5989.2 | 18.2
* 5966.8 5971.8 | 17.9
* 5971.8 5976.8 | 18.1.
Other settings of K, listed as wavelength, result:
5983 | 18.2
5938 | 17.42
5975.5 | 18.27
